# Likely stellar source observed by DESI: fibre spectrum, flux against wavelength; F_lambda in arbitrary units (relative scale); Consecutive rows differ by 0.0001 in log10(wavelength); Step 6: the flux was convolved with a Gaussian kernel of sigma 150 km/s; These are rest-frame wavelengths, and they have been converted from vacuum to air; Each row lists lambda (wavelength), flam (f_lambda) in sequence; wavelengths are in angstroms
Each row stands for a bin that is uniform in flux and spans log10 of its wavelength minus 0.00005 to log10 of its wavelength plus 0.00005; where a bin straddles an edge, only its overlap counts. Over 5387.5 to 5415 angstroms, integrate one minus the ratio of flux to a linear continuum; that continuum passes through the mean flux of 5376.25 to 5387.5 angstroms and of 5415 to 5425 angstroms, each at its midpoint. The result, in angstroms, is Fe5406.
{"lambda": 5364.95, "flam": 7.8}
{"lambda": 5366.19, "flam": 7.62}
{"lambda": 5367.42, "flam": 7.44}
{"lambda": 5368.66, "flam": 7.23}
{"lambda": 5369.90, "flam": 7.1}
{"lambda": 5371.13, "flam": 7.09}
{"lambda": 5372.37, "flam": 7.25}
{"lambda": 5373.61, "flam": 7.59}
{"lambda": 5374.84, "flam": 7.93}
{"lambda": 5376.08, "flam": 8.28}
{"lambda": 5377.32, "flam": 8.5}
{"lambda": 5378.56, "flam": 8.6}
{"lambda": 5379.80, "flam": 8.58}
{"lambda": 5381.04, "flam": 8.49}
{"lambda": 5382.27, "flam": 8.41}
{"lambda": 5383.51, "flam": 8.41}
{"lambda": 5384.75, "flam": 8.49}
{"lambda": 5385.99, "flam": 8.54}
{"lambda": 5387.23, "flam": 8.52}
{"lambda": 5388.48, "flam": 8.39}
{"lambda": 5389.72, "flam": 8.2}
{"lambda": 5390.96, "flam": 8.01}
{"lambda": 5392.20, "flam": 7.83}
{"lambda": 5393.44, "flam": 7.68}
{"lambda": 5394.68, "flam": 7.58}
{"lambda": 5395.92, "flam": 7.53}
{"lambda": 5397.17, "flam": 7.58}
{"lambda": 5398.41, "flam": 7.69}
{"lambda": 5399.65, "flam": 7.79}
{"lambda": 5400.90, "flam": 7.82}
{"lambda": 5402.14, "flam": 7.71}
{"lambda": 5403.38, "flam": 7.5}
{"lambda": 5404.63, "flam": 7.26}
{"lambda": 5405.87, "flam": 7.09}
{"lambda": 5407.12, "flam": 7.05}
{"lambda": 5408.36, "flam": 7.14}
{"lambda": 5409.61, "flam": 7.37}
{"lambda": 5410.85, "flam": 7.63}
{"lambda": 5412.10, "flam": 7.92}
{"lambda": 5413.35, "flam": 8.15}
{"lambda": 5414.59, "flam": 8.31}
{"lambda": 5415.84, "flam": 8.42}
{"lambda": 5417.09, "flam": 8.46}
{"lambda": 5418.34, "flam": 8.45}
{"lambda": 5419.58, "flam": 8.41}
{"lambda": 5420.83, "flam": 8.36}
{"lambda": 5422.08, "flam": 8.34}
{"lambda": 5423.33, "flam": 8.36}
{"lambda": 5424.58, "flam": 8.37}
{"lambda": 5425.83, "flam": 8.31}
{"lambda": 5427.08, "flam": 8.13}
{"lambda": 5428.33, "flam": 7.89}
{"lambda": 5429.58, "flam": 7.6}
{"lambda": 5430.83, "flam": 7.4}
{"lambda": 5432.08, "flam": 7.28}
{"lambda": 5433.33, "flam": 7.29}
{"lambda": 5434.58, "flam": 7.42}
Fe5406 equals 2.4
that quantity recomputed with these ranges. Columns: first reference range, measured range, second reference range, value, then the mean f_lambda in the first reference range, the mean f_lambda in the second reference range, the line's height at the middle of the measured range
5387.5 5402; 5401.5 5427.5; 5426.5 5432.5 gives -0.7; 7.84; 7.67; 7.74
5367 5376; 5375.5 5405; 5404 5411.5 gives -2.9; 7.43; 7.26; 7.34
